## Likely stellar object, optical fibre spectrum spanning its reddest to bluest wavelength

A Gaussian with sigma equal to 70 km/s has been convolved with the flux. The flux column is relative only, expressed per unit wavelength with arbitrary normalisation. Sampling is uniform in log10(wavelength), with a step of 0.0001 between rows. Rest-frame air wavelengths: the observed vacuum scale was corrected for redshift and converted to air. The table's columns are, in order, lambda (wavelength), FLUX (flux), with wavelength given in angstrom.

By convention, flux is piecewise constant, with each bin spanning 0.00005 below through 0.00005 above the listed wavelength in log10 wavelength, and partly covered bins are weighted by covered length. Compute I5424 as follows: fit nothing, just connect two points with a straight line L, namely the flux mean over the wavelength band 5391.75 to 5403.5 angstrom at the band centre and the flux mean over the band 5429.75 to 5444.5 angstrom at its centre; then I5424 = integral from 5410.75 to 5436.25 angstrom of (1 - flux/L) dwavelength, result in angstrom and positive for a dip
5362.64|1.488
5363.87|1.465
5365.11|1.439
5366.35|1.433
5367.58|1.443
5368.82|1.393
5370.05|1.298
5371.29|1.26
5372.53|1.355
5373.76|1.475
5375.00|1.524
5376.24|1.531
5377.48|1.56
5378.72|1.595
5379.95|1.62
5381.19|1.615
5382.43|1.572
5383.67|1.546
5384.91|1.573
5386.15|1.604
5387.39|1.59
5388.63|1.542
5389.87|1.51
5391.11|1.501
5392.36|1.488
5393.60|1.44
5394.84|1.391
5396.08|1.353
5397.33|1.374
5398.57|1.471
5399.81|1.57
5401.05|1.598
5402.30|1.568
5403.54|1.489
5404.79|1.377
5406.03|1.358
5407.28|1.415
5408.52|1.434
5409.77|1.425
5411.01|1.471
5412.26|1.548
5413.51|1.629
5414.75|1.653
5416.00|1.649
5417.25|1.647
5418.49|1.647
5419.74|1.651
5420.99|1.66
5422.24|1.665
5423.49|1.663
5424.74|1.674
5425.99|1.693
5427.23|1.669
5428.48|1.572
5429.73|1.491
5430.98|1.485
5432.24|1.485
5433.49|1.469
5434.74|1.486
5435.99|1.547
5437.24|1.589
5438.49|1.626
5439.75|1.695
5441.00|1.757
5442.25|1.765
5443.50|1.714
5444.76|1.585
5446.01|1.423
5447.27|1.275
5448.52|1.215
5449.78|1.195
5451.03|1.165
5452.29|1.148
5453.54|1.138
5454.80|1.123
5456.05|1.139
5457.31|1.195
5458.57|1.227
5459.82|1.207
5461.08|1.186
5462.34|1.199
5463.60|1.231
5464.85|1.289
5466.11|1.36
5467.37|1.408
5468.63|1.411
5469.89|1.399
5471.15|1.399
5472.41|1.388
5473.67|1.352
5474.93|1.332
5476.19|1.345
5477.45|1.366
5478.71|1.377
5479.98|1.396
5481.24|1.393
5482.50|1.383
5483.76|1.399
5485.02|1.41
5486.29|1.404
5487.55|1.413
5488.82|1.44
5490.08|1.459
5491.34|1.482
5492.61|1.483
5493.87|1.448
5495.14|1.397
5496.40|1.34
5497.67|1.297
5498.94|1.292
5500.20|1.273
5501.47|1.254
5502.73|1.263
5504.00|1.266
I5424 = -0.7 angstrom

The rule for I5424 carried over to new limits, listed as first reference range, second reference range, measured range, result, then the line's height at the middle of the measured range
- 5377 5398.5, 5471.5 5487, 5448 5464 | 2.6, 1.42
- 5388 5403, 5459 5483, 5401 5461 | -2.7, 1.41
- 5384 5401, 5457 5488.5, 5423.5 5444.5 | -2.9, 1.42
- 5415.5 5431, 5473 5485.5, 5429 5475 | 3.7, 1.5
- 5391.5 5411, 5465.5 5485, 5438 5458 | 0.4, 1.41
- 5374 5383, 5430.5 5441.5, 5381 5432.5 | 0.9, 1.57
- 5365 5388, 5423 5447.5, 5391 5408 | 0.9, 1.53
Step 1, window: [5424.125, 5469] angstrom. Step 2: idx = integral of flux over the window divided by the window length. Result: 1.41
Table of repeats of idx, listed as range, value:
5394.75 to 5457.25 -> 1.49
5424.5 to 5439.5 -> 1.57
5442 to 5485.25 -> 1.33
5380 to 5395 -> 1.54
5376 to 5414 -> 1.51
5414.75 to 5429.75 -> 1.65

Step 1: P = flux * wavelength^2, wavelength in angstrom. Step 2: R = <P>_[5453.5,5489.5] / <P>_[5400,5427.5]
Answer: 0.86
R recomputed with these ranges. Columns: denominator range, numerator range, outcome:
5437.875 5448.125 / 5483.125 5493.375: 0.92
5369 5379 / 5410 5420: 1.13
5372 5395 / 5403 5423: 1.02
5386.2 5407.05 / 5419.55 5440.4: 1.09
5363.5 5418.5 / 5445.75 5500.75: 0.91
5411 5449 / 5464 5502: 0.89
